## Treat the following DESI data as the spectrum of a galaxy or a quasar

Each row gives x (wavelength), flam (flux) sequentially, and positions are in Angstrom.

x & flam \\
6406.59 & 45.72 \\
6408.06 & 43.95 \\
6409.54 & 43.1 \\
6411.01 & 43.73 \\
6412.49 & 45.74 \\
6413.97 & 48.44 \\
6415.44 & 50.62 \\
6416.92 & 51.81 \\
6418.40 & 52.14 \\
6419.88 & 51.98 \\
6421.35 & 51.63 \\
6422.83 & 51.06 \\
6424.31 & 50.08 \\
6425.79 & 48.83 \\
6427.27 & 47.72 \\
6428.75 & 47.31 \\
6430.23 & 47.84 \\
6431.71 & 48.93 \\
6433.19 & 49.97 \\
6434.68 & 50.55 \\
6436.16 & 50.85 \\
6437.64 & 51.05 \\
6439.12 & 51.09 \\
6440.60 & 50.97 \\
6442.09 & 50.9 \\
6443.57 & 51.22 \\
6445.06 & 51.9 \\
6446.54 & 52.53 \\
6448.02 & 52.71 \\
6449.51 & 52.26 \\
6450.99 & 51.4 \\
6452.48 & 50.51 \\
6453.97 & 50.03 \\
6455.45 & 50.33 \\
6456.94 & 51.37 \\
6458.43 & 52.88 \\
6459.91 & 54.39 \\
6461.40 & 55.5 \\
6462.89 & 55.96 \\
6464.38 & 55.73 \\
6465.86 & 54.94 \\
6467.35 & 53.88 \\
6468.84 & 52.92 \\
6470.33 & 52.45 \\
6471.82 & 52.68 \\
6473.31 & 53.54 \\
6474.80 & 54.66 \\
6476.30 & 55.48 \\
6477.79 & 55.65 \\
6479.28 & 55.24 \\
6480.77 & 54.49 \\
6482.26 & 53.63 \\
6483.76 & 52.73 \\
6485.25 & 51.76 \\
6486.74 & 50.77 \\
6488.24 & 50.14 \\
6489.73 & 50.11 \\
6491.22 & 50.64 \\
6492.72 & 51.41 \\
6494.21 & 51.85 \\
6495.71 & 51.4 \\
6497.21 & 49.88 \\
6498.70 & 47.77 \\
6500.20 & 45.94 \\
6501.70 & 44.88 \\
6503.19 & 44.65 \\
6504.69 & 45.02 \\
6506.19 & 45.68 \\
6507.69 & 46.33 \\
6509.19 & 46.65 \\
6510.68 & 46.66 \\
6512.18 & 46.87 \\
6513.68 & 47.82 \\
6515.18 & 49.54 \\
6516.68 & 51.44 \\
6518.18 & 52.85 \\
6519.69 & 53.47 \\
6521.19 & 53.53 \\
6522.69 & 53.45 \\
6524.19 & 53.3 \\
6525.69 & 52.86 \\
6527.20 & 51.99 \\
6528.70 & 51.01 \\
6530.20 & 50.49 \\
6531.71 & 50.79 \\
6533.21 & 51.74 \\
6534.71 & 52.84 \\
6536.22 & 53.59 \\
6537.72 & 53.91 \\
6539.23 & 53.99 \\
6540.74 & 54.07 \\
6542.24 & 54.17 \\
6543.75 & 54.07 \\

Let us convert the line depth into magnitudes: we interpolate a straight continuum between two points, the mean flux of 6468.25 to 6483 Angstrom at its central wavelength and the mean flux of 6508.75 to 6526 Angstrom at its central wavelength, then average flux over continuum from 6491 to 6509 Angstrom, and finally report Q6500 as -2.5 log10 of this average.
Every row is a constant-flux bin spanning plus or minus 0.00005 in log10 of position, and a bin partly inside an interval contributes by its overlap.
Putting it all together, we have 0.09 mag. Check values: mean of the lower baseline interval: 54.1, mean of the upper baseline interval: 50.7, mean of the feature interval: 47.8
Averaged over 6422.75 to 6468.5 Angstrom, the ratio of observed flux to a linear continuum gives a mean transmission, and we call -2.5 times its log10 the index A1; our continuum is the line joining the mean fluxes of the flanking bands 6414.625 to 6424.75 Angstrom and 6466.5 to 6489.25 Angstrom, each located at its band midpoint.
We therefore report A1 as 0.02 mag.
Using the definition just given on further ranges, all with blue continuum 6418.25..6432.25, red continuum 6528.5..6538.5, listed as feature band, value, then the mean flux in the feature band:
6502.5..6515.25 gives 0.11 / 46.4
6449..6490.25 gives -0.05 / 53.1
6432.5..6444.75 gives -0.02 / 50.8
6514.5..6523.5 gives -0.01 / 52.4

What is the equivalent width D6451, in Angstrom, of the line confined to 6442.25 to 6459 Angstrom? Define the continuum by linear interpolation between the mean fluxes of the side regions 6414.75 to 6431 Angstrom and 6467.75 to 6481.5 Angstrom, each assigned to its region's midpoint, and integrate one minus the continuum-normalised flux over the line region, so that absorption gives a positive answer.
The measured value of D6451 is 0.2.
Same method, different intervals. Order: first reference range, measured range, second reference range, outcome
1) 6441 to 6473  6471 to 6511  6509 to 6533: 1.06 Angstrom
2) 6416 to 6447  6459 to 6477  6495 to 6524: -1.70 Angstrom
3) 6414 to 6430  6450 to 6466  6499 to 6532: -0.99 Angstrom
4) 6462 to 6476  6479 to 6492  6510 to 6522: 0.18 Angstrom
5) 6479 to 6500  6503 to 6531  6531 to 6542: 1.39 Angstrom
